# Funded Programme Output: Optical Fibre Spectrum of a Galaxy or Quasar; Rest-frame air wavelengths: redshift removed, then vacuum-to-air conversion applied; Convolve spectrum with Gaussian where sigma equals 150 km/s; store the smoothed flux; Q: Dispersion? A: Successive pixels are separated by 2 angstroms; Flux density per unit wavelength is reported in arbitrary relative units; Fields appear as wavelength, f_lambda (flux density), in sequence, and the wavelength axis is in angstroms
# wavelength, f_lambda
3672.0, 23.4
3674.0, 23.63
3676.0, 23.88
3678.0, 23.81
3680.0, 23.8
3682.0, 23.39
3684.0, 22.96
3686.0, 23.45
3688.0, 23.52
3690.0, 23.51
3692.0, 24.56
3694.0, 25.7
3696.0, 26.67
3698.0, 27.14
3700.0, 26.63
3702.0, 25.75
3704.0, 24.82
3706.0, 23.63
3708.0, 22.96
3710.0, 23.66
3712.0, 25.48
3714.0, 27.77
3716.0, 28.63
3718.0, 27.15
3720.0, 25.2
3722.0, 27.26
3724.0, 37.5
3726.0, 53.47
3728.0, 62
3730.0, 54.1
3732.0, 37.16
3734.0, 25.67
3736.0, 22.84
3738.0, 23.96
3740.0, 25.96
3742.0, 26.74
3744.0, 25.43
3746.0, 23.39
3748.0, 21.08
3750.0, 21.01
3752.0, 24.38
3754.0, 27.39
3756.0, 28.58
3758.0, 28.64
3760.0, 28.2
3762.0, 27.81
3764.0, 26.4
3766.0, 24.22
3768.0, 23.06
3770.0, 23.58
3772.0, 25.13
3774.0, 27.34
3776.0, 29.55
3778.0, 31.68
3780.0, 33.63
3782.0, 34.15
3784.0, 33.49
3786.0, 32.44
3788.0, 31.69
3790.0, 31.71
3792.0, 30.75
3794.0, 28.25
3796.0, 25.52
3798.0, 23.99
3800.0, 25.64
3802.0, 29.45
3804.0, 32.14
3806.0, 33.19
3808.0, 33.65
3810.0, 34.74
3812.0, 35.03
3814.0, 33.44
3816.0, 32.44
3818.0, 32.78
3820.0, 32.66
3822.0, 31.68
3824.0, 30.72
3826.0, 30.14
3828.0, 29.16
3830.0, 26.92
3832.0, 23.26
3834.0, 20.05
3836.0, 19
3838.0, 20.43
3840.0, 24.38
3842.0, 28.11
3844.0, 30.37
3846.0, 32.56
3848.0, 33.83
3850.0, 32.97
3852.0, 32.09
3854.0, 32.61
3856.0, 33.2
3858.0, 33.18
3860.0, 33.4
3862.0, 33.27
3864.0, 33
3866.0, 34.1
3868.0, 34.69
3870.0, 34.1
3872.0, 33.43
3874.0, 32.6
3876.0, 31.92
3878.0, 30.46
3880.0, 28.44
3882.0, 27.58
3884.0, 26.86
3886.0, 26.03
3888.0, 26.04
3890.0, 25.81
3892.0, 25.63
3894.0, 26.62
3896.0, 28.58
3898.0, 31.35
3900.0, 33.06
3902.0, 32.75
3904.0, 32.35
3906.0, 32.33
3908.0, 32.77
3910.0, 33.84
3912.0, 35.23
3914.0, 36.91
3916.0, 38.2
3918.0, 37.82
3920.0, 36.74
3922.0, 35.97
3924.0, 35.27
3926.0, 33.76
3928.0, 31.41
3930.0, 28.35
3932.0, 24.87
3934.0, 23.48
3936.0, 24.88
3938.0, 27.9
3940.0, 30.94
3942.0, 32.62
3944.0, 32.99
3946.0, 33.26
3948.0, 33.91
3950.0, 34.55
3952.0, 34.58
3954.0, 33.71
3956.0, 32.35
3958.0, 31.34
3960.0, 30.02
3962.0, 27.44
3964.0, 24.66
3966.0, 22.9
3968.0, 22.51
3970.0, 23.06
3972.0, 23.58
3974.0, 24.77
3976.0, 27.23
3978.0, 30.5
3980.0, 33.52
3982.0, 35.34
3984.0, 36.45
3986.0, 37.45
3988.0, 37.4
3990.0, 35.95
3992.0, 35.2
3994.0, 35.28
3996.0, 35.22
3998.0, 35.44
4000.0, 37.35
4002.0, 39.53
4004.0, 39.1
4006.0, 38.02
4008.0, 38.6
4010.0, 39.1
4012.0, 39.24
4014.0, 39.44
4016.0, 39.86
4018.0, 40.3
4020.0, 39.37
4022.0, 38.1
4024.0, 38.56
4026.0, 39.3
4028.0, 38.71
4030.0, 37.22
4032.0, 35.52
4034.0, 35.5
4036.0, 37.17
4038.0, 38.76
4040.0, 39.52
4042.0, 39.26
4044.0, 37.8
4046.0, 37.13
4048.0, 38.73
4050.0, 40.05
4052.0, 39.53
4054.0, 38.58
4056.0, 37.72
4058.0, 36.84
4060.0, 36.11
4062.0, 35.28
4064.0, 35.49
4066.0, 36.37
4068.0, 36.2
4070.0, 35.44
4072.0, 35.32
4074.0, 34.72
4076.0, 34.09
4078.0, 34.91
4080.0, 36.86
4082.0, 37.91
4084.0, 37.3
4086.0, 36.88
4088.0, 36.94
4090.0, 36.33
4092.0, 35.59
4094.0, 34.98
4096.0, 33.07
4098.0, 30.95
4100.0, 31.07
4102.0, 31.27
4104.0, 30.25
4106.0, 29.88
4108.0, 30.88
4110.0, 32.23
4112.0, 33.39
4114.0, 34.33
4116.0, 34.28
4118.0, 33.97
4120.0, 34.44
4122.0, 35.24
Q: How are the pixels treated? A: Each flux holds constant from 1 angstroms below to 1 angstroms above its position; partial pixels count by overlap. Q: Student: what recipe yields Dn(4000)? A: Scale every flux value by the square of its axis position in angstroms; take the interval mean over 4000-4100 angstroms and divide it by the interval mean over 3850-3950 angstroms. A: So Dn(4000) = 1.27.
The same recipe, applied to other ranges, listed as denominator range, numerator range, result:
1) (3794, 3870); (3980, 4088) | 1.37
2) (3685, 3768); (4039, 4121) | 1.50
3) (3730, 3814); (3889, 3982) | 1.16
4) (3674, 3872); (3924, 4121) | 1.34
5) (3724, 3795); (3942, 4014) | 1.22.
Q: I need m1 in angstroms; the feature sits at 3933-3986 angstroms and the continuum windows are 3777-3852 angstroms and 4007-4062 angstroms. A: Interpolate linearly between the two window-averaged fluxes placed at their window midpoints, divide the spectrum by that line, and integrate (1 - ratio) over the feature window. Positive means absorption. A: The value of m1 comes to 8.6 angstroms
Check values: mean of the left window 29.9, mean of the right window 38.3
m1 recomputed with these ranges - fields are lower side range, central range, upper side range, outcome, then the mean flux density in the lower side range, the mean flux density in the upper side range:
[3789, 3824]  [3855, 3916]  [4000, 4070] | 3.7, 31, 38.1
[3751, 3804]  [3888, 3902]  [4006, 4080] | 1.7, 28.4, 37.6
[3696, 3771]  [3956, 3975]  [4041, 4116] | 4.1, 28.6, 35.4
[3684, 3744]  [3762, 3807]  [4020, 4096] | 2.8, 29.2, 37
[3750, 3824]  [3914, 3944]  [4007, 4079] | 1.9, 29.6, 37.6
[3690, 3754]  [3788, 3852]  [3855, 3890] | 2.0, 28.8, 31.2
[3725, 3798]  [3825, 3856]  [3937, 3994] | 2.5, 29.9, 31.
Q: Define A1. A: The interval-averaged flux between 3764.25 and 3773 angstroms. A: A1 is 24.2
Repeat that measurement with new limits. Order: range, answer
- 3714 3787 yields 29.9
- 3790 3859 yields 29.7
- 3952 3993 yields 30.4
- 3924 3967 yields 30.1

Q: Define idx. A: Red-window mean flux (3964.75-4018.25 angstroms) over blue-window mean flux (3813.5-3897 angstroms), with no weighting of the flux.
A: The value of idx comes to 1.15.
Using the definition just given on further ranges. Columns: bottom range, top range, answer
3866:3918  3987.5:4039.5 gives 1.21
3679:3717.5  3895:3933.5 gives 1.33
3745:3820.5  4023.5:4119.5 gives 1.23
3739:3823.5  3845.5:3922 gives 1.11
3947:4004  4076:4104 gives 1.09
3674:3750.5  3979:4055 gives 1.35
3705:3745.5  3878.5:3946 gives 0.99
